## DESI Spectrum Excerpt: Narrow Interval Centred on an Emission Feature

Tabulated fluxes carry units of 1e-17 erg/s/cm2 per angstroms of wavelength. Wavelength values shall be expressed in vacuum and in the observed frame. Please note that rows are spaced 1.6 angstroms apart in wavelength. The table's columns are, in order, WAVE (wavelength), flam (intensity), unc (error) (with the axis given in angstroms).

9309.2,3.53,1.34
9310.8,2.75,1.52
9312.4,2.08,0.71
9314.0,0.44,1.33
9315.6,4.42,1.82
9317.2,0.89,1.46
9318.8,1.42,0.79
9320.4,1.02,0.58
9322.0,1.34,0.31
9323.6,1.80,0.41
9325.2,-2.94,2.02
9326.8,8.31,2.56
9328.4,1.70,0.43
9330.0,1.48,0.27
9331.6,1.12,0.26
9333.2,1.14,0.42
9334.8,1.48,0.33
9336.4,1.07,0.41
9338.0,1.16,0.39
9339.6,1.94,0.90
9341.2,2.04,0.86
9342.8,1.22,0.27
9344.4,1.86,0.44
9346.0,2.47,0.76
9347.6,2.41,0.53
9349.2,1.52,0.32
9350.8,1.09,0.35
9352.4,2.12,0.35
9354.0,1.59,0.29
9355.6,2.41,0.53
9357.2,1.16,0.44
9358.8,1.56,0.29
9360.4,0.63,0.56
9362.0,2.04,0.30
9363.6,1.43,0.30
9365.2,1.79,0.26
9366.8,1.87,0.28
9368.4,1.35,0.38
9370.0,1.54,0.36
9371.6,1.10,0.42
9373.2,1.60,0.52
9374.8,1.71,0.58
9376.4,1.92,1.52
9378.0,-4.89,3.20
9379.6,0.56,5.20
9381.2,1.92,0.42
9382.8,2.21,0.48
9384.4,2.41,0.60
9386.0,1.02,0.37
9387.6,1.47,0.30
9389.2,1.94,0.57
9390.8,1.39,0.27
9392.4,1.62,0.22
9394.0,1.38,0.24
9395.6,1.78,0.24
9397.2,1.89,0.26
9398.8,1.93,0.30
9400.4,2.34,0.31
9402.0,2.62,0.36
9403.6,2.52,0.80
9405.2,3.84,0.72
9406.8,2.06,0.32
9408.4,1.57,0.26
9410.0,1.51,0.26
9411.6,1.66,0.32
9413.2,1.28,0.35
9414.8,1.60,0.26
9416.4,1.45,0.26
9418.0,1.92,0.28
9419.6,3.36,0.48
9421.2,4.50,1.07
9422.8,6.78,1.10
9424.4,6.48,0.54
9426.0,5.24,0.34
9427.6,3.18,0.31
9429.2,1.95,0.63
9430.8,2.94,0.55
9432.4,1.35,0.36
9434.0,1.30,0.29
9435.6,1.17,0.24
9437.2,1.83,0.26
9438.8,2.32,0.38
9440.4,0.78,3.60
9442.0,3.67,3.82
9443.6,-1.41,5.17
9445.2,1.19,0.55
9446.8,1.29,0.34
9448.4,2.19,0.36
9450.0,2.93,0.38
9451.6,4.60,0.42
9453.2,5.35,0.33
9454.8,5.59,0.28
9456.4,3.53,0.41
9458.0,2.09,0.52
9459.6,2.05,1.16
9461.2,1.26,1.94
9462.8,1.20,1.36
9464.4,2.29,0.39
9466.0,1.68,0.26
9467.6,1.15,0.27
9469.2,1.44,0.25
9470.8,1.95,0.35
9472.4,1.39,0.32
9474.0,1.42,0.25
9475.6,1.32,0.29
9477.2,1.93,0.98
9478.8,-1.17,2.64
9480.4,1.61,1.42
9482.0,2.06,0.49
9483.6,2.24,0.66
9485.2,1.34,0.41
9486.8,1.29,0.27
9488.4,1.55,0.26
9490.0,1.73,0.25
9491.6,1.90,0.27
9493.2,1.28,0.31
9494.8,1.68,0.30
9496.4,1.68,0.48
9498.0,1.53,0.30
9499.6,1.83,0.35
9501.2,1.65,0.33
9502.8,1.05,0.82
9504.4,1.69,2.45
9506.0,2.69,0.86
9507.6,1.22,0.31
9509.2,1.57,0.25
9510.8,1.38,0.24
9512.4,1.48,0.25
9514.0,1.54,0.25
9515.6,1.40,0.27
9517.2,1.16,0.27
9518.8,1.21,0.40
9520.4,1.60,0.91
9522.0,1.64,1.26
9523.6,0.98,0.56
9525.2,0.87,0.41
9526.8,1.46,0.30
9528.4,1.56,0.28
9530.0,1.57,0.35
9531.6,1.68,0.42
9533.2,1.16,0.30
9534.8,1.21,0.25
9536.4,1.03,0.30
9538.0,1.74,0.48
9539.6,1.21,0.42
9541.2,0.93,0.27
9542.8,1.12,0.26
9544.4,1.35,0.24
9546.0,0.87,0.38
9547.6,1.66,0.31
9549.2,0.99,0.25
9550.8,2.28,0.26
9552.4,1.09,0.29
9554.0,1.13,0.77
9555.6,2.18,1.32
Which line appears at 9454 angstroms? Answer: [N II] 6583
